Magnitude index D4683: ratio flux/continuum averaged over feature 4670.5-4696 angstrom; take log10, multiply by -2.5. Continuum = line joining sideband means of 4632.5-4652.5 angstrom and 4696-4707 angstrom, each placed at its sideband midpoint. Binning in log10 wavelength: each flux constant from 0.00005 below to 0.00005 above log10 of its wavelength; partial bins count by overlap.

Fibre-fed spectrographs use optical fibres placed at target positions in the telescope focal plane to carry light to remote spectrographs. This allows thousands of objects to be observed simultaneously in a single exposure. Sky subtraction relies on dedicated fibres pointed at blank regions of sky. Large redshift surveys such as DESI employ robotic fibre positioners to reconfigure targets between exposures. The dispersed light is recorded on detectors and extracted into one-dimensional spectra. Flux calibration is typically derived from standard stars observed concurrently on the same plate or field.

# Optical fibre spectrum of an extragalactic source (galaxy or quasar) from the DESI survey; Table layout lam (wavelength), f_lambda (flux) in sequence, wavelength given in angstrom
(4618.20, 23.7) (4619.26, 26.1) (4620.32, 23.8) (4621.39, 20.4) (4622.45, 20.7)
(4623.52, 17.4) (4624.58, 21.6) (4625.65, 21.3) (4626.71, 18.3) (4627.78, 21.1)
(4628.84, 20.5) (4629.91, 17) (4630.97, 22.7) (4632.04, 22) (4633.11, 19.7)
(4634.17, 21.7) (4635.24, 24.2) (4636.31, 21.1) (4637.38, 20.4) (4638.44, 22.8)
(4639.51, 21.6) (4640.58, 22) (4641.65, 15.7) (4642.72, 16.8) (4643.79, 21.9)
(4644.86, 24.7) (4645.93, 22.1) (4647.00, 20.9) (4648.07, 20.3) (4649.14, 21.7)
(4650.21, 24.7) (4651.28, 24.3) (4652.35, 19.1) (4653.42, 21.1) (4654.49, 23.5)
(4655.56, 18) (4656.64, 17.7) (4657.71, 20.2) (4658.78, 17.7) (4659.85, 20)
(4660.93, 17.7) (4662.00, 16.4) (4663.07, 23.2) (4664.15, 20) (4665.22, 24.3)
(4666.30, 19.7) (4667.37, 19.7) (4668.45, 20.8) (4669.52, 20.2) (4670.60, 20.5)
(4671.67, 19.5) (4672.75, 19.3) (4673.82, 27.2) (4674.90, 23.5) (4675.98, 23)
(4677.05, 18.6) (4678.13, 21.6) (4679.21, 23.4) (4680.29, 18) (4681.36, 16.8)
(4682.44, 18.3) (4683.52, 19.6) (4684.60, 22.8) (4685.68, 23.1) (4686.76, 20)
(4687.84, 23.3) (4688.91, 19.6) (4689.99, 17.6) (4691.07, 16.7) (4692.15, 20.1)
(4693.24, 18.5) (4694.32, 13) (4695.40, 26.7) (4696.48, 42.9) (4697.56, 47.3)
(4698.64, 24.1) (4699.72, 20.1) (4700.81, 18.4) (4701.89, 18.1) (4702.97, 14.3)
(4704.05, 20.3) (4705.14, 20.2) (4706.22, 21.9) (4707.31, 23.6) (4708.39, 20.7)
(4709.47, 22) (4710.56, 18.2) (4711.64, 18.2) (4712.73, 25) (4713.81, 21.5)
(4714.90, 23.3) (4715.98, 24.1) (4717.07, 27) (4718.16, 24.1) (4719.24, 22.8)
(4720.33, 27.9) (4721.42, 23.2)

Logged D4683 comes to 0.153 mag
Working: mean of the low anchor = 21.4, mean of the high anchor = 24.6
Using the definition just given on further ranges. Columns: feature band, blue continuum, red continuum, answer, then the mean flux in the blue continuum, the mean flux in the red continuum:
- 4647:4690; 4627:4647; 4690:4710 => 0.05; 21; 22.6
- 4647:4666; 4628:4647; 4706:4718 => 0.04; 21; 22.4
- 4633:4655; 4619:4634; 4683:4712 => -0.02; 20.8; 21.9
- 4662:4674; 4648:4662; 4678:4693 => -0.04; 20.3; 20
